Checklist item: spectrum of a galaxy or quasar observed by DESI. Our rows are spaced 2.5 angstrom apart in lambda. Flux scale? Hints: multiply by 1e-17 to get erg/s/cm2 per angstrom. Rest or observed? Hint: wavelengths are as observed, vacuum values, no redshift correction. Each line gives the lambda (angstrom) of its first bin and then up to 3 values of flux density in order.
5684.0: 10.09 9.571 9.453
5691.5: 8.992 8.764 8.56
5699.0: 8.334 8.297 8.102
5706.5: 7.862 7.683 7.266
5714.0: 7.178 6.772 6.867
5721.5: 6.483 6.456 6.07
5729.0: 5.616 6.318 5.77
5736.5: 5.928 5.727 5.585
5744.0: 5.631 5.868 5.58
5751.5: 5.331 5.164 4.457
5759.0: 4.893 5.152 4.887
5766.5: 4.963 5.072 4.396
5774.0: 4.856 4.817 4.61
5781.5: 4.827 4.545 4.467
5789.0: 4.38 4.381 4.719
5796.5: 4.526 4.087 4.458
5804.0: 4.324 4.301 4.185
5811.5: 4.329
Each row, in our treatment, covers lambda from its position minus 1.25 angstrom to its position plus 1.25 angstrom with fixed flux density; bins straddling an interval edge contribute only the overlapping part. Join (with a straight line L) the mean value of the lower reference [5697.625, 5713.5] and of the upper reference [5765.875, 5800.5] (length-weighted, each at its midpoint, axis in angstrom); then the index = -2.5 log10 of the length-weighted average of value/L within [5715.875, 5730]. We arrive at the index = 0.13 mag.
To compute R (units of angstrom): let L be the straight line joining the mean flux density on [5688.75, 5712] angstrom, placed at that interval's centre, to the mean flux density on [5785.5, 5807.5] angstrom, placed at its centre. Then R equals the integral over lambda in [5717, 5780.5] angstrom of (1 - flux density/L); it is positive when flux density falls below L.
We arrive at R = 8.7 angstrom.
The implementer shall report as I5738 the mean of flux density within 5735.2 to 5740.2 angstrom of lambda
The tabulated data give 5.83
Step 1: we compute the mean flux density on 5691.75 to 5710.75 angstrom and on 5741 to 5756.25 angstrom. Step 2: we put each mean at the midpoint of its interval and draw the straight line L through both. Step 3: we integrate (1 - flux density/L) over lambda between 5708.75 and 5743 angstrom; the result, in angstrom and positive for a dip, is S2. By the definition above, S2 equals 2.2 angstrom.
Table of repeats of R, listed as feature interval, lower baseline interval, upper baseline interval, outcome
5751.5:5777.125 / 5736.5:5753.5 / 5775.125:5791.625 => 1.1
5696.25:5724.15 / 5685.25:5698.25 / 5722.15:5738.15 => 0.4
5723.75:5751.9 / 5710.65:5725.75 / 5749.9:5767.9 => 0.5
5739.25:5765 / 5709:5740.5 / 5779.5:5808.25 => 1.7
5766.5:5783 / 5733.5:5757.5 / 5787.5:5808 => 0.4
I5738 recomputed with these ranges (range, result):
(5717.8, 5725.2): 6.6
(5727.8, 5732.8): 5.97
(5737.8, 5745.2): 5.65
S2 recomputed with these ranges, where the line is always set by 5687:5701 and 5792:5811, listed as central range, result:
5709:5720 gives 1.22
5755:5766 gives 2.18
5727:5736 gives 1.68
